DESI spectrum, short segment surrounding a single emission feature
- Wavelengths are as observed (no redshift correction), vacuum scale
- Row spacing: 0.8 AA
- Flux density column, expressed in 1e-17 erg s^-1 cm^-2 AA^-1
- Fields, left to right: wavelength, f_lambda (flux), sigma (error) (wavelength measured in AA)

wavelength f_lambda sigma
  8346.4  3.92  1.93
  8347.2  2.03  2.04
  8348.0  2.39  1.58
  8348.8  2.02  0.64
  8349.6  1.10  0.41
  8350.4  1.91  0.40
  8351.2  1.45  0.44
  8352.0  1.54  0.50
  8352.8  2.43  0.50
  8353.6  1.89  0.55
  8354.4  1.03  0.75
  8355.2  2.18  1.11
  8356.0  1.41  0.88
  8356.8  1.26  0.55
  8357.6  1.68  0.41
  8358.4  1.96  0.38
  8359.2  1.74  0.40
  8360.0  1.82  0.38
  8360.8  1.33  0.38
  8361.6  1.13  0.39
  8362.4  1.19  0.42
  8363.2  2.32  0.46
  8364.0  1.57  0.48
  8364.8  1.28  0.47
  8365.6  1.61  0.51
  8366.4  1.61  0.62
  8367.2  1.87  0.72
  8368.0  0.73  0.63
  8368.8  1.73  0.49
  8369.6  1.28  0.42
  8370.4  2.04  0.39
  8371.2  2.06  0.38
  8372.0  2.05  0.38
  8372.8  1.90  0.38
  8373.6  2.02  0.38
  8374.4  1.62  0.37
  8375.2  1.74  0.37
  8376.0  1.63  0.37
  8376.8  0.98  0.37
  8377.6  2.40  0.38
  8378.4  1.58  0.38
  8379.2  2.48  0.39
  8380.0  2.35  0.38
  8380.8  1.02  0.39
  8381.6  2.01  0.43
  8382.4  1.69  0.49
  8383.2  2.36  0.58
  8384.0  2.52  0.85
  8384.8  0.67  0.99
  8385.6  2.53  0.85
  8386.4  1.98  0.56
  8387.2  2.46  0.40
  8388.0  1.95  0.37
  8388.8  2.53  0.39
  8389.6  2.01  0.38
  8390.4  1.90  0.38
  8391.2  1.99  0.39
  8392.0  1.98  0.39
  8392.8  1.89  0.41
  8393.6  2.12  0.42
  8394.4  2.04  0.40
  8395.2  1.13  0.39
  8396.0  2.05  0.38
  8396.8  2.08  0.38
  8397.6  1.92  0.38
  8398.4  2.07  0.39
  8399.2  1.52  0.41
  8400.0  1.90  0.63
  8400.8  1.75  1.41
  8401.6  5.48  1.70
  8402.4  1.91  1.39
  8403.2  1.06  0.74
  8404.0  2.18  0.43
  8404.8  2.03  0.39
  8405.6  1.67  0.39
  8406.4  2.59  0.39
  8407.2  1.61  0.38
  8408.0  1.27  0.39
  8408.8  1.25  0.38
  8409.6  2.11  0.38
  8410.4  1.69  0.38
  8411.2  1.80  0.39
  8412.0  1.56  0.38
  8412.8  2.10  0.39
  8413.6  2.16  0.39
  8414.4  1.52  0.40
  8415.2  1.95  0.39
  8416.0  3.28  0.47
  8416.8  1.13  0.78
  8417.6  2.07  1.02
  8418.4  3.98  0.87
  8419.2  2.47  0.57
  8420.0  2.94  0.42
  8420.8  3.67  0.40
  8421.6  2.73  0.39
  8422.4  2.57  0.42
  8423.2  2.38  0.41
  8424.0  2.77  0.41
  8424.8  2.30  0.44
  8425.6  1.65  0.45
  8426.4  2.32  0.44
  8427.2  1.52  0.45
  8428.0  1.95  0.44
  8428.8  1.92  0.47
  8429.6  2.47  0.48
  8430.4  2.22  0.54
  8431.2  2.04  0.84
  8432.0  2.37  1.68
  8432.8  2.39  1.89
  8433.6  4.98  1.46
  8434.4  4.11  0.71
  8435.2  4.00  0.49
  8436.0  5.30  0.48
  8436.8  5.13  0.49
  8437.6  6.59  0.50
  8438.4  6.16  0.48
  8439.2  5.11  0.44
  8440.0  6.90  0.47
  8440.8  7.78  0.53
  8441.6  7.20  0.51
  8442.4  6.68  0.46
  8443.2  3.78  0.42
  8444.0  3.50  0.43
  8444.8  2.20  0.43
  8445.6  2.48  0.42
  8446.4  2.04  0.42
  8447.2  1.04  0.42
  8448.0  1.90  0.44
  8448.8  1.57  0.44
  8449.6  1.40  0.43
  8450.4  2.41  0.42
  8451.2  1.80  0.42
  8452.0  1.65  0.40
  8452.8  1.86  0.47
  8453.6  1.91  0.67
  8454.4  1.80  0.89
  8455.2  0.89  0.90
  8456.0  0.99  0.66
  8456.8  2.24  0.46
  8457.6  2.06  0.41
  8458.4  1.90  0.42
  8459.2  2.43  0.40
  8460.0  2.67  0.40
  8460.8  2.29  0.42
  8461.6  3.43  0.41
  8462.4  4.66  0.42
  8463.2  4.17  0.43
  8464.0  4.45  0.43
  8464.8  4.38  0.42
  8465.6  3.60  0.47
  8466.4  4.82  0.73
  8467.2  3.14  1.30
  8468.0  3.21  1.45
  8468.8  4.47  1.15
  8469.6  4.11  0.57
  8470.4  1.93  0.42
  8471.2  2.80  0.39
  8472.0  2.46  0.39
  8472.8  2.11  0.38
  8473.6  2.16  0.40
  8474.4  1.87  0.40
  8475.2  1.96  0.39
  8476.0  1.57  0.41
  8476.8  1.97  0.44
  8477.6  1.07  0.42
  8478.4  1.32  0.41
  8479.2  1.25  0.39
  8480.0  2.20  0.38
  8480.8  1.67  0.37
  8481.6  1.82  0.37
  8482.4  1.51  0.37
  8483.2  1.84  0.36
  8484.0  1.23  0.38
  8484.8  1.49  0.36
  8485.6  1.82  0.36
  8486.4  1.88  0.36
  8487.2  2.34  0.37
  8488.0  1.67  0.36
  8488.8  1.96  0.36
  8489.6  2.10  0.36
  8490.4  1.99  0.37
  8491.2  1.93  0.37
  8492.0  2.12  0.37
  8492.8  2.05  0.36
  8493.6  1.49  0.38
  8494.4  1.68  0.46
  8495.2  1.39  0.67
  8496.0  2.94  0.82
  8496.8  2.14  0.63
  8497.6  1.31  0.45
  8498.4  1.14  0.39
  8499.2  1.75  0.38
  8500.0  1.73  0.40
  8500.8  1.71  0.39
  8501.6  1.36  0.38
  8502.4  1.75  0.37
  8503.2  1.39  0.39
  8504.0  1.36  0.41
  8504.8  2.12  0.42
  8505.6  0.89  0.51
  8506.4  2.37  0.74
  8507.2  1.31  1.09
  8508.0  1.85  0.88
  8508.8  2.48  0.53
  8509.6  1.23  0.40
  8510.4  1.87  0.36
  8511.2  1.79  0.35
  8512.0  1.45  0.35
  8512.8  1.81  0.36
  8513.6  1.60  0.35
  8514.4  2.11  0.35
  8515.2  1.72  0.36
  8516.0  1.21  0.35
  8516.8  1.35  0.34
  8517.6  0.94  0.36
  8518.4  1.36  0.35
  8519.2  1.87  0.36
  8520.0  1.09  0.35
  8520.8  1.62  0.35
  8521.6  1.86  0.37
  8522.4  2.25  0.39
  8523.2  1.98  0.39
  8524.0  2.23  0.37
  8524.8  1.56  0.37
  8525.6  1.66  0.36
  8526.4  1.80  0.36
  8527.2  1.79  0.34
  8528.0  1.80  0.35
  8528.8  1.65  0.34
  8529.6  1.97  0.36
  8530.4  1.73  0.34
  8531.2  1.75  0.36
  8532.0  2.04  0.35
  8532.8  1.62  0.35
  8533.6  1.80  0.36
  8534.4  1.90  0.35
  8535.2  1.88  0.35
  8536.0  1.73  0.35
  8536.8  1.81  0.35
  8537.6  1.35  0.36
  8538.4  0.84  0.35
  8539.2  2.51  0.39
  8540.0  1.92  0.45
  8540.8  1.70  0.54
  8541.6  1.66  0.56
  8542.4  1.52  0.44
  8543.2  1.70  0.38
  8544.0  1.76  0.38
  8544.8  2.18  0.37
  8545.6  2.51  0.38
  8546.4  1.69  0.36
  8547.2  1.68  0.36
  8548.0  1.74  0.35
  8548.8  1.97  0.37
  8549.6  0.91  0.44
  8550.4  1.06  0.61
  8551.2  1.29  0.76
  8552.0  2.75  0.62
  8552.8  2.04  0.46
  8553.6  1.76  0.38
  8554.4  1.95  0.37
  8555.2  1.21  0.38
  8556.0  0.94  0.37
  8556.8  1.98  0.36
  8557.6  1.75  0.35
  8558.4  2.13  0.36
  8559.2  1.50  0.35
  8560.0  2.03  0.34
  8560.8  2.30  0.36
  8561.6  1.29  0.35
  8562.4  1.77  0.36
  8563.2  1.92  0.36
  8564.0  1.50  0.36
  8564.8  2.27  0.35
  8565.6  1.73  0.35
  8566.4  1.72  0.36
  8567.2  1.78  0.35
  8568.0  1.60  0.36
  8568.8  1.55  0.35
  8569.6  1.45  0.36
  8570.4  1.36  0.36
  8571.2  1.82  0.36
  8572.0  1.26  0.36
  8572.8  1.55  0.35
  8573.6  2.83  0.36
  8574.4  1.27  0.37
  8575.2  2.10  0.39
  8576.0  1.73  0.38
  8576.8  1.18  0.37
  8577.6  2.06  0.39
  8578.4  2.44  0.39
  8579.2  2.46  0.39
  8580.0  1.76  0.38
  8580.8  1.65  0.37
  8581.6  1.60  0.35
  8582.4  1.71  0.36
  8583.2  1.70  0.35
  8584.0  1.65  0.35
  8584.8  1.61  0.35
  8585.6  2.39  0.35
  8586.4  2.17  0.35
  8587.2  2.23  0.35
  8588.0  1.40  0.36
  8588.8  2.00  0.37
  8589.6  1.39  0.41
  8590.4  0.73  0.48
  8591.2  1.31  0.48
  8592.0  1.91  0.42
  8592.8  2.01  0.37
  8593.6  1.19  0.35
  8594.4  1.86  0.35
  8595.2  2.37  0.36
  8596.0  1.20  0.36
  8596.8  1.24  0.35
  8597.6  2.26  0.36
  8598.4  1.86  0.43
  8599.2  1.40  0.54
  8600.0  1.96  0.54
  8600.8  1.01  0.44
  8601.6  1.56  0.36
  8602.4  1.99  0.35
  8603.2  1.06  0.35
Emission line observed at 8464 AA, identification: [N II] 6583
